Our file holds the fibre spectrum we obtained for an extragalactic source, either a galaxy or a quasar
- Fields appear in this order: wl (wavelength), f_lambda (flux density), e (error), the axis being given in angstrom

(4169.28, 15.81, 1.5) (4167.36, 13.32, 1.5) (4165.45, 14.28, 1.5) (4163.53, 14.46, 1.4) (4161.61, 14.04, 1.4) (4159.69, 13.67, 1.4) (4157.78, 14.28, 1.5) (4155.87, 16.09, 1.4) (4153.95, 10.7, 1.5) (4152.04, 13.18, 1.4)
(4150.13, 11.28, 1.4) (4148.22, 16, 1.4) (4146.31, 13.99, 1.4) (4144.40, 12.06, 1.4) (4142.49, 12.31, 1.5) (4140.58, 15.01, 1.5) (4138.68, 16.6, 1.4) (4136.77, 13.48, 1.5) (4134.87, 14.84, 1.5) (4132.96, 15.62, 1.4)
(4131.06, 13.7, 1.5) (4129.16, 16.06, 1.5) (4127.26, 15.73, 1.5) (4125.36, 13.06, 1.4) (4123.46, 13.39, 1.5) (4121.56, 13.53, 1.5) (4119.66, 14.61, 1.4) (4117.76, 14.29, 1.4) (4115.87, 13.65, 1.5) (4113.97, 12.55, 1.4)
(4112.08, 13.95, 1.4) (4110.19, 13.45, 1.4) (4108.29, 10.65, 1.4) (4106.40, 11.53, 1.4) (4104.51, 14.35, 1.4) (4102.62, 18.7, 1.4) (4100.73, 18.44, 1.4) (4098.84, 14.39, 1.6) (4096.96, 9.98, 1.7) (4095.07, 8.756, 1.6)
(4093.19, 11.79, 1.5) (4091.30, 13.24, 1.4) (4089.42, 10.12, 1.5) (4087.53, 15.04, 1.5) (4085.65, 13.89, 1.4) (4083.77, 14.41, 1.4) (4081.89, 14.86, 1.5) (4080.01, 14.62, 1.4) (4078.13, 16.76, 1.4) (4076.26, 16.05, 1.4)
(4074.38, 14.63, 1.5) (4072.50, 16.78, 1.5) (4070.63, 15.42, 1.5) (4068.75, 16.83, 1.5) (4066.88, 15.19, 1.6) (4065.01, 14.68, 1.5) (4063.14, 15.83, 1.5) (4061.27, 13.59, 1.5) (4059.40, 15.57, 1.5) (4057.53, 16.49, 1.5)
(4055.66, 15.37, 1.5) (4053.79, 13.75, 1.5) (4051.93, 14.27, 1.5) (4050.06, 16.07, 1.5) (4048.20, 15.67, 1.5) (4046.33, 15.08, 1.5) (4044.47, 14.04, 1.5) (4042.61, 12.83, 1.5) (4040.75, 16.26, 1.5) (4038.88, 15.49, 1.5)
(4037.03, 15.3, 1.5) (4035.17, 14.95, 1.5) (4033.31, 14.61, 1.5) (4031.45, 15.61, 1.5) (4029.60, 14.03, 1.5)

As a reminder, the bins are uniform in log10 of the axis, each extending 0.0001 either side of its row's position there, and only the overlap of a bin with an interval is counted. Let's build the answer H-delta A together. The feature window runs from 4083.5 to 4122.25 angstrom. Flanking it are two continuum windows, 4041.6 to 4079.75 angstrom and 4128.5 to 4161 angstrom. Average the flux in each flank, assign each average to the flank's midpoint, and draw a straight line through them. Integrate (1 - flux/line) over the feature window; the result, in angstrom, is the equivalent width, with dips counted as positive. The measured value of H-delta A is 3.3 angstrom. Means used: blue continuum 15.2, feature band 13.4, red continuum 14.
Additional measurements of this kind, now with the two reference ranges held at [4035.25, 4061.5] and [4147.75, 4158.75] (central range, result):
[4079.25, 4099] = 2.3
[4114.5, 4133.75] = -0.6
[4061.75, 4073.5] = -0.8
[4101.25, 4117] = 0.4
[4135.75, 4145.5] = -0.2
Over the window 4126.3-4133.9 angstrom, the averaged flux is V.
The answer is 15.3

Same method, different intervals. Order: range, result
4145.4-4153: 13.6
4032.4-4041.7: 15.3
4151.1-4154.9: 11.9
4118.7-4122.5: 14.1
